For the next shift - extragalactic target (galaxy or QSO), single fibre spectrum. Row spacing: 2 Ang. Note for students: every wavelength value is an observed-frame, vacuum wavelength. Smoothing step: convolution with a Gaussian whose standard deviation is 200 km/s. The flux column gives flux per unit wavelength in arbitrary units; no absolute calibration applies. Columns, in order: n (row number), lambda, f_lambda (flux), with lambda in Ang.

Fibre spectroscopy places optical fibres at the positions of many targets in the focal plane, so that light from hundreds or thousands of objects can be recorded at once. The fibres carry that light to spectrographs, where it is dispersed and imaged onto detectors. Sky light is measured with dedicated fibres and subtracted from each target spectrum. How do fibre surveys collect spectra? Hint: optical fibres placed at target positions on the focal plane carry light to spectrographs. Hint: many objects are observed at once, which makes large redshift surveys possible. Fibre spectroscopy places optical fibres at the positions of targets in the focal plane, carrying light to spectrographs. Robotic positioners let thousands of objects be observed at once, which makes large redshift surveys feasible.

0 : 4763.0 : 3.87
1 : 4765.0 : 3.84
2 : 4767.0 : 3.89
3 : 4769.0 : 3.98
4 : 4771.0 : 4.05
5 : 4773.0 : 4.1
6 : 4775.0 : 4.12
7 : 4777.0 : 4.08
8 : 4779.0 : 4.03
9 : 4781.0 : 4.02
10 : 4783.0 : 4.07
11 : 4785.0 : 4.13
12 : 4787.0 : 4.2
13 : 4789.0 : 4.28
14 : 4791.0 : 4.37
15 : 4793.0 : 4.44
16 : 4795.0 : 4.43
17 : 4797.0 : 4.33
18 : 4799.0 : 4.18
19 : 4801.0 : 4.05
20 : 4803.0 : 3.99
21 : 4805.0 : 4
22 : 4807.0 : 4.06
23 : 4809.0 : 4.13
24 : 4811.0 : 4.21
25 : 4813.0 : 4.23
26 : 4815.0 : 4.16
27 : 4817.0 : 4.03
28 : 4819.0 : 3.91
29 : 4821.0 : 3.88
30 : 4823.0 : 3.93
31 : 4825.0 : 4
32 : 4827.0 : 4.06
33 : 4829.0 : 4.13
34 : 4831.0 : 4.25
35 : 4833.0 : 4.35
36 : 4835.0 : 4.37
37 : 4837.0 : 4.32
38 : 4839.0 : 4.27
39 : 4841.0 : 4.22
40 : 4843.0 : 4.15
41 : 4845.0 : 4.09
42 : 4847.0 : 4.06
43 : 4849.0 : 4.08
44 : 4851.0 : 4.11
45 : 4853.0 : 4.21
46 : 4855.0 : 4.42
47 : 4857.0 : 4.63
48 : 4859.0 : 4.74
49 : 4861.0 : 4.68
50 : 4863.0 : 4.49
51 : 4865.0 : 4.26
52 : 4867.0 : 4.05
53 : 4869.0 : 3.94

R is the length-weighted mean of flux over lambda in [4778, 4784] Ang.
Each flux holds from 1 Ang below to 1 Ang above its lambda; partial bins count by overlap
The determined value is 4.04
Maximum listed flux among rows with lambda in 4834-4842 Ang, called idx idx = 4.37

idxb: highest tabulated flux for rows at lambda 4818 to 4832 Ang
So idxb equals 4.25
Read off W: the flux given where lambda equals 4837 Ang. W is 4.32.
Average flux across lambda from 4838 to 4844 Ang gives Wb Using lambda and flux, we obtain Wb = 4.21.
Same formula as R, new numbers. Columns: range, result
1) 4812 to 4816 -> 4.2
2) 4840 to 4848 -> 4.13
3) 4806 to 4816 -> 4.16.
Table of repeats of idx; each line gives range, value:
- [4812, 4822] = 4.23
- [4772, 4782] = 4.12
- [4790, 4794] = 4.44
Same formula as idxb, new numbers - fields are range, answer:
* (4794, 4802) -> 4.43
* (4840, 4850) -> 4.22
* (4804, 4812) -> 4.21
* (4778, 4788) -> 4.2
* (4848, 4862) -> 4.74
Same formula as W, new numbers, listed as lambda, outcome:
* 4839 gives 4.27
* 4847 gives 4.06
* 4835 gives 4.37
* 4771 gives 4.05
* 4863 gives 4.49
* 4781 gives 4.02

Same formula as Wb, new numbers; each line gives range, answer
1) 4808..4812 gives 4.17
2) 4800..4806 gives 4.01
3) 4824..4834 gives 4.16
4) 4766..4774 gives 4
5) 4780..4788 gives 4.1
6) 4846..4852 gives 4.08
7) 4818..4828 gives 3.96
